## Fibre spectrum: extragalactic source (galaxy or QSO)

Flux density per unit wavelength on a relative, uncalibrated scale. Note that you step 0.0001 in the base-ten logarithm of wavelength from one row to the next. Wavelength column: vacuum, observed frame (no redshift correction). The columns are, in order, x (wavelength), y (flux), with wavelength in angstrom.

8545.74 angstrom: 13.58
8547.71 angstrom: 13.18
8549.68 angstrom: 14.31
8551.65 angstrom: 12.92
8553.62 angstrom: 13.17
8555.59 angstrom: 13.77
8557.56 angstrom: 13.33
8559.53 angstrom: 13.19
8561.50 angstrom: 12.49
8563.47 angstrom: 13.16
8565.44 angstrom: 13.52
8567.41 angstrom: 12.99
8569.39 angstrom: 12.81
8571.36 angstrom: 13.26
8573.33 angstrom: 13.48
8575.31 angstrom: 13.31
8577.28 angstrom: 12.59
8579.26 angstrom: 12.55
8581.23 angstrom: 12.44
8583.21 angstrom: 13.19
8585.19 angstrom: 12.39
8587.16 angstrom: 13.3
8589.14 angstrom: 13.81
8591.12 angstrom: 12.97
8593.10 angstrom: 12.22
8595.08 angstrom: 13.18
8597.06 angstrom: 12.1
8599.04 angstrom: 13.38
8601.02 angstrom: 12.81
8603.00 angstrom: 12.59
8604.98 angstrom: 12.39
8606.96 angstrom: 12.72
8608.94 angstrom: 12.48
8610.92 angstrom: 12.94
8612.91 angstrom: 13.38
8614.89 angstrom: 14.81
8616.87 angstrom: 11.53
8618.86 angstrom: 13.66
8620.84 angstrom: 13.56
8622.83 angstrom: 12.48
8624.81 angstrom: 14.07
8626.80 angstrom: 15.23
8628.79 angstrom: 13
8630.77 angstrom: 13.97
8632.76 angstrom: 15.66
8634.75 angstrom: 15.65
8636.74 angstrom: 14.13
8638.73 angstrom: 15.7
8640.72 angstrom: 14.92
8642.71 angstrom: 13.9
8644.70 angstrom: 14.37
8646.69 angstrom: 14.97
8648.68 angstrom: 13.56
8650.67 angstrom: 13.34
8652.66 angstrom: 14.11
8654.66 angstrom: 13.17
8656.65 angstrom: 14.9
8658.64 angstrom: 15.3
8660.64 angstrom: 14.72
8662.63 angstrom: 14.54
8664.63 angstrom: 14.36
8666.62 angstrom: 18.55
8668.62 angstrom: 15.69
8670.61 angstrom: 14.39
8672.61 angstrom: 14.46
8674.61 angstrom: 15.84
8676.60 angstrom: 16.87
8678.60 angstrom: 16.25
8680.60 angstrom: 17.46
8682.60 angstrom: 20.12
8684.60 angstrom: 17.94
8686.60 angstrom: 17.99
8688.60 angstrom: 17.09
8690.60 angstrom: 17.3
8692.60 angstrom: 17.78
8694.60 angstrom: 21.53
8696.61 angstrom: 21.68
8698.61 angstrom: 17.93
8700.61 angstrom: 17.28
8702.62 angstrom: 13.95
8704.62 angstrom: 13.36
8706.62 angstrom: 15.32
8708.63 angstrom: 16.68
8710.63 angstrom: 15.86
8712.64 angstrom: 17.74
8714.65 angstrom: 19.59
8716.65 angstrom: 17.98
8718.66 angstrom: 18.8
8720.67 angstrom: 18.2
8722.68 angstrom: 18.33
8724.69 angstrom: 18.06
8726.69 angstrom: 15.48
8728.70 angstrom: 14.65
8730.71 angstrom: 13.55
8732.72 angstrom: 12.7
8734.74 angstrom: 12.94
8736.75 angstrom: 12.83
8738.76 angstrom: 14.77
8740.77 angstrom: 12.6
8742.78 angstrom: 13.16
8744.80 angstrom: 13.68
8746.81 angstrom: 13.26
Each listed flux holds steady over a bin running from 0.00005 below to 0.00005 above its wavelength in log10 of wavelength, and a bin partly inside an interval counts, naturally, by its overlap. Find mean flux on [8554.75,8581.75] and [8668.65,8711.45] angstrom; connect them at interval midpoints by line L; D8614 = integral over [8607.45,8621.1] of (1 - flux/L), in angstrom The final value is 1.31 angstrom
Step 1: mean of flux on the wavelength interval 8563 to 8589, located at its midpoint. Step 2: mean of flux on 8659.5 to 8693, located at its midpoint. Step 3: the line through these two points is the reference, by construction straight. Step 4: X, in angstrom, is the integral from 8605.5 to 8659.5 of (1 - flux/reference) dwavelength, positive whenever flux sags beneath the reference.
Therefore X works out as 3.7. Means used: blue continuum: 13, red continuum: 16.5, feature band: 14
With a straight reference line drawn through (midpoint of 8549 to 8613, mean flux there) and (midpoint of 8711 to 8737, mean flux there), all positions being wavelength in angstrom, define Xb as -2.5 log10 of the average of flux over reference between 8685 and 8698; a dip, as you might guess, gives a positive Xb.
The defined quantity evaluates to -0.21 mag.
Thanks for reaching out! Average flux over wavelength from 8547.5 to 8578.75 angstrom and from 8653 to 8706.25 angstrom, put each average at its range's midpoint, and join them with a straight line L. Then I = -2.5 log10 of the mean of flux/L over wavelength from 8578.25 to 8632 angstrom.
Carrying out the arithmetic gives 0.10 mag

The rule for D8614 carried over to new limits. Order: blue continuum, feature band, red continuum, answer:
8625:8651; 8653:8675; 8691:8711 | 0.8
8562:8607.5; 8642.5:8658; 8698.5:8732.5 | 0.7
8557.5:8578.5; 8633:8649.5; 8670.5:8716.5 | 0.8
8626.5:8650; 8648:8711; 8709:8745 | -4.9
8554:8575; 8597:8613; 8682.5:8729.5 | 1.9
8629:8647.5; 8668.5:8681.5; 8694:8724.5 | 0.3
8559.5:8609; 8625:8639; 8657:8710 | 0.0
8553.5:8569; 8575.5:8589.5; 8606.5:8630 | 0.4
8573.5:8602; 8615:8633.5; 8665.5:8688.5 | 1.0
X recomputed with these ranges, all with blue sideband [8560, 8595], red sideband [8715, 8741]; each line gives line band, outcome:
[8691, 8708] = -2.5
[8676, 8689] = -2.5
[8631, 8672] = -1.4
